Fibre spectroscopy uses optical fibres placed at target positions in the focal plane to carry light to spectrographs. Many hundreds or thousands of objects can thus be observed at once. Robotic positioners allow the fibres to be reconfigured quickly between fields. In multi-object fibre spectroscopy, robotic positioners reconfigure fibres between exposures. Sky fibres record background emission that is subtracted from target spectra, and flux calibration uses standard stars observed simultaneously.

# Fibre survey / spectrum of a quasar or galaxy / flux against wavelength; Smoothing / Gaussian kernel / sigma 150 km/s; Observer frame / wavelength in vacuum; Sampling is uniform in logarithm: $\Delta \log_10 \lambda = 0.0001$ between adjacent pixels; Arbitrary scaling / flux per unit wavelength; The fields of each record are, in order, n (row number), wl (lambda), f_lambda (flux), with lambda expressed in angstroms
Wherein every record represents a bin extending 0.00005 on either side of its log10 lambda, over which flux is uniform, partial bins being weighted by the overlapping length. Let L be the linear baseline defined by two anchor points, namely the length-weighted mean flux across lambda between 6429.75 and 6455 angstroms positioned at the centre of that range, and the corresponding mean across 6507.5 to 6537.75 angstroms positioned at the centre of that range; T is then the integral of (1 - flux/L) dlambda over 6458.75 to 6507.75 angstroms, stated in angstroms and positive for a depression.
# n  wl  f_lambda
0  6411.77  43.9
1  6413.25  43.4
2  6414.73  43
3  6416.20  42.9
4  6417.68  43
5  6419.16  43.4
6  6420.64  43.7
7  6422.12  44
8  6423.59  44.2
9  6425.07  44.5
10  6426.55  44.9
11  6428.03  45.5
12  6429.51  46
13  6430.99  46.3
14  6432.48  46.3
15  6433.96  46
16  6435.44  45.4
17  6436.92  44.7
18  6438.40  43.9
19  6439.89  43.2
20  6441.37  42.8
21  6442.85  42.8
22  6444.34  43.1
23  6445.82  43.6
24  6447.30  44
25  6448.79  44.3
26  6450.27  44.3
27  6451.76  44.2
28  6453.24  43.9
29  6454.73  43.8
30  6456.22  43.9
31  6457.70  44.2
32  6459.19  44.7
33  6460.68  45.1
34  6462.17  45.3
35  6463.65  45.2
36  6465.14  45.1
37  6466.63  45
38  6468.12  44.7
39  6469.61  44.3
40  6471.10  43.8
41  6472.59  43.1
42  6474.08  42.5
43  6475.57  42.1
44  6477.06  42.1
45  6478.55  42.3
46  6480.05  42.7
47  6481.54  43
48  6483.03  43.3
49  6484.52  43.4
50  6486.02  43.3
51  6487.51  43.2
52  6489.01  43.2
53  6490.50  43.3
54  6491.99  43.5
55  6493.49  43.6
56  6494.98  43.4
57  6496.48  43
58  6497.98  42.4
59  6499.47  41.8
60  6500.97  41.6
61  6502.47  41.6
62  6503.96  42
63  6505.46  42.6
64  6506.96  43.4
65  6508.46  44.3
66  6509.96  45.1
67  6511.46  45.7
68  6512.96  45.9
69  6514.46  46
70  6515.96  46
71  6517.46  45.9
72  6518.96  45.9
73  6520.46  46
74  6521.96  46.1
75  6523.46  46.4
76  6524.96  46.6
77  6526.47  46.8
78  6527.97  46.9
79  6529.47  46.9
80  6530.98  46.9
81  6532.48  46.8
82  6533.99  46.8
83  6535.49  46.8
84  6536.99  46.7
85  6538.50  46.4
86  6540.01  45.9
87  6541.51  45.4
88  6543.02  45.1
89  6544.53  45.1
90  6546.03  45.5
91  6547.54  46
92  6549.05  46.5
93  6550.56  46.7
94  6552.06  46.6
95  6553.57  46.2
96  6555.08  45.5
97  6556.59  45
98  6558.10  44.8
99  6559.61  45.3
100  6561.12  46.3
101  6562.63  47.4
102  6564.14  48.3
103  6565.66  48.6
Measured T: 2.1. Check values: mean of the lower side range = 44.3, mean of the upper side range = 46.2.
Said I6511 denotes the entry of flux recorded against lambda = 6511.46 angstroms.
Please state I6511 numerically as 45.7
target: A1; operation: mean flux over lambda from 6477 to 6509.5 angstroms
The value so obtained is 42.9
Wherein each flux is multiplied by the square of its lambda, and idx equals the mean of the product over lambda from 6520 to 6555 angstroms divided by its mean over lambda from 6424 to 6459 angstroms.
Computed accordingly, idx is 1.07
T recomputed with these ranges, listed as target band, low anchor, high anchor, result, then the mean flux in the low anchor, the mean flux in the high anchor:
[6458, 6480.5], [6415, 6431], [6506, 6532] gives 0.59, 44.3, 45.9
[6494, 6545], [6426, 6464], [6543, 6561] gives 0.29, 44.5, 45.7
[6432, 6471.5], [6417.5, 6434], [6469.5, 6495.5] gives -0.29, 44.8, 43.1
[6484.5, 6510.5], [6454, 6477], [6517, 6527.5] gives 1.34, 44.1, 46.3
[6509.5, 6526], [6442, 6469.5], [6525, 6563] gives -0.14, 44.3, 46.2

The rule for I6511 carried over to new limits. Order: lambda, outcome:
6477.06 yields 42.1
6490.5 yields 43.3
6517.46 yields 45.9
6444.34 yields 43.1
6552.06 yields 46.6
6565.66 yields 48.6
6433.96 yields 46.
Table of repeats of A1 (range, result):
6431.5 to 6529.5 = 44.1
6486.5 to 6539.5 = 44.8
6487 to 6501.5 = 42.9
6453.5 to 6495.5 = 43.7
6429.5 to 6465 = 44.4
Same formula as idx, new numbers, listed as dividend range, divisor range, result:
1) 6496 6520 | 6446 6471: 1.00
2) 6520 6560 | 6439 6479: 1.08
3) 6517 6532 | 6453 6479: 1.08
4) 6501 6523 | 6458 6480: 1.03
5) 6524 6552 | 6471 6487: 1.10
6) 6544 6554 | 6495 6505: 1.11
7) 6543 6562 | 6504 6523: 1.03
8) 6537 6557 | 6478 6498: 1.08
